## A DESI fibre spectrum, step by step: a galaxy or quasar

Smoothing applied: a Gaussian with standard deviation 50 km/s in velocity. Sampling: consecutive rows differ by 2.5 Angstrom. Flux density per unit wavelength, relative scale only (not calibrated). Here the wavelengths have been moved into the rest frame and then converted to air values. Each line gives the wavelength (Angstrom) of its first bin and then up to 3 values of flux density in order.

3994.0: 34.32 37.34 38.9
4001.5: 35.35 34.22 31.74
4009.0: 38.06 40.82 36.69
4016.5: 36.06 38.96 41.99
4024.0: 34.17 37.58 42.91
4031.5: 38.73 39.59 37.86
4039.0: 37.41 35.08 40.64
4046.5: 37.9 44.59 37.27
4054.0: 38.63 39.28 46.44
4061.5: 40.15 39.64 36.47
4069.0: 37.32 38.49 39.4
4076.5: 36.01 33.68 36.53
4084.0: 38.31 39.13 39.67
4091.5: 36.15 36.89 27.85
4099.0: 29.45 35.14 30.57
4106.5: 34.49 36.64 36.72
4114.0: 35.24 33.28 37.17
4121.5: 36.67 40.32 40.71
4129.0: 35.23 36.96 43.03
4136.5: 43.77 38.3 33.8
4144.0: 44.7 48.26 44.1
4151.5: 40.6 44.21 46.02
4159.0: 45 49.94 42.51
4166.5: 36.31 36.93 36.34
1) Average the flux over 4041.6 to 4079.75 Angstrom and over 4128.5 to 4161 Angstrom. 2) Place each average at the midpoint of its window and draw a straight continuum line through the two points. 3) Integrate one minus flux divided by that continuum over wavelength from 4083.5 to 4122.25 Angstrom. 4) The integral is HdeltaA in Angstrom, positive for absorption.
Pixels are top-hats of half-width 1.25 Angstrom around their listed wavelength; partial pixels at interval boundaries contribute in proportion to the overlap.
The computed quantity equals 5.2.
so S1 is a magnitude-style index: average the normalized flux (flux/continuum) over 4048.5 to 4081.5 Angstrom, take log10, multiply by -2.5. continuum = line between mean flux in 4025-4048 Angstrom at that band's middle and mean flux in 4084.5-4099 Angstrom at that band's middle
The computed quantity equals -0.051 mag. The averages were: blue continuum 38.6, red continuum 35.5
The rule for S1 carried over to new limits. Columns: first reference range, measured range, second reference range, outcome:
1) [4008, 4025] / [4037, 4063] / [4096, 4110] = -0.107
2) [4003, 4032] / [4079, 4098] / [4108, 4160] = 0.087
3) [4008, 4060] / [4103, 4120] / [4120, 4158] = 0.163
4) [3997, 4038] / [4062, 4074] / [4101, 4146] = -0.017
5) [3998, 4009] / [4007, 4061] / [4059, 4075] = -0.052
